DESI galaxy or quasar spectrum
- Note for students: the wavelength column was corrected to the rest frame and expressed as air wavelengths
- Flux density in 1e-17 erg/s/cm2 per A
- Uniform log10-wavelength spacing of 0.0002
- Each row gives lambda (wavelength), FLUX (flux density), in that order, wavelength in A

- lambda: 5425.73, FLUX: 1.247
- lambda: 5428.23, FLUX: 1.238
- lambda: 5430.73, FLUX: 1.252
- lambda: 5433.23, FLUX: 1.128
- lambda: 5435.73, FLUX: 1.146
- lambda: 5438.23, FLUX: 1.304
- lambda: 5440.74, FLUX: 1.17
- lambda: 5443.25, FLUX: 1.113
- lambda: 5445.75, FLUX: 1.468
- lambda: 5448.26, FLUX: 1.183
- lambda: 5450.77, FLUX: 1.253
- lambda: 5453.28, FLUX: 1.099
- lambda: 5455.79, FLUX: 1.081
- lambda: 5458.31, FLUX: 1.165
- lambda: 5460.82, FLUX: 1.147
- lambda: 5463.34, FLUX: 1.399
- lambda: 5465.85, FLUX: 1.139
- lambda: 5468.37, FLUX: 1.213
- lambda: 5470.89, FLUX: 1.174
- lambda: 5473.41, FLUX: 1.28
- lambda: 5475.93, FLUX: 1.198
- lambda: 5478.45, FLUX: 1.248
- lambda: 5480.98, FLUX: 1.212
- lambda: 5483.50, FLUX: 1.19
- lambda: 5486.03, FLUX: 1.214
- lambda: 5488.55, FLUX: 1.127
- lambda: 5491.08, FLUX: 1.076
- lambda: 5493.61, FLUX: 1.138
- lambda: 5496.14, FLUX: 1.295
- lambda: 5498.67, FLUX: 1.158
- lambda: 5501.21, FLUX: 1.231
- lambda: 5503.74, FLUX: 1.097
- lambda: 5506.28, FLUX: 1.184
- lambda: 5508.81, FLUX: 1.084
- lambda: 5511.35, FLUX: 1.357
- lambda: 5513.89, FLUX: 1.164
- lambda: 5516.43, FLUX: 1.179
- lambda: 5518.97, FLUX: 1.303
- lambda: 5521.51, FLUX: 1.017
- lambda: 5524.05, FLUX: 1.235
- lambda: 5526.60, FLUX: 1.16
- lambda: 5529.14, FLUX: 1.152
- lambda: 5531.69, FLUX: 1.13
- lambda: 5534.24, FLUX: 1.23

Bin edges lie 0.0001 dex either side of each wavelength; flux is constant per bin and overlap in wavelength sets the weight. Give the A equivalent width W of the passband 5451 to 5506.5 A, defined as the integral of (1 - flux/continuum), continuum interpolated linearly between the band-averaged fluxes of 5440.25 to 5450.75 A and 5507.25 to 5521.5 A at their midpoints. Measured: 1.6 A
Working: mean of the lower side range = 1.24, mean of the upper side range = 1.2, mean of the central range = 1.19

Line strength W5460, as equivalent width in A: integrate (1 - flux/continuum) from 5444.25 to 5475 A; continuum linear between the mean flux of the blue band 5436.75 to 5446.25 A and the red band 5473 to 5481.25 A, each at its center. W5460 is 0.6 A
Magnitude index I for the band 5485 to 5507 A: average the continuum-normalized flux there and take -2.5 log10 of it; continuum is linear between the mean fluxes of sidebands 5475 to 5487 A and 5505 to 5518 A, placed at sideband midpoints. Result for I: 0.03 mag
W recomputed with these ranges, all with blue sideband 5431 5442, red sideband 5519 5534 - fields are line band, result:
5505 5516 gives -0.3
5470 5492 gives -0.3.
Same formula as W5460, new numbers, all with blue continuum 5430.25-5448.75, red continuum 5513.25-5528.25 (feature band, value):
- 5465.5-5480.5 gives -0.1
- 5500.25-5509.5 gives 0.3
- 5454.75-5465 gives 0.1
